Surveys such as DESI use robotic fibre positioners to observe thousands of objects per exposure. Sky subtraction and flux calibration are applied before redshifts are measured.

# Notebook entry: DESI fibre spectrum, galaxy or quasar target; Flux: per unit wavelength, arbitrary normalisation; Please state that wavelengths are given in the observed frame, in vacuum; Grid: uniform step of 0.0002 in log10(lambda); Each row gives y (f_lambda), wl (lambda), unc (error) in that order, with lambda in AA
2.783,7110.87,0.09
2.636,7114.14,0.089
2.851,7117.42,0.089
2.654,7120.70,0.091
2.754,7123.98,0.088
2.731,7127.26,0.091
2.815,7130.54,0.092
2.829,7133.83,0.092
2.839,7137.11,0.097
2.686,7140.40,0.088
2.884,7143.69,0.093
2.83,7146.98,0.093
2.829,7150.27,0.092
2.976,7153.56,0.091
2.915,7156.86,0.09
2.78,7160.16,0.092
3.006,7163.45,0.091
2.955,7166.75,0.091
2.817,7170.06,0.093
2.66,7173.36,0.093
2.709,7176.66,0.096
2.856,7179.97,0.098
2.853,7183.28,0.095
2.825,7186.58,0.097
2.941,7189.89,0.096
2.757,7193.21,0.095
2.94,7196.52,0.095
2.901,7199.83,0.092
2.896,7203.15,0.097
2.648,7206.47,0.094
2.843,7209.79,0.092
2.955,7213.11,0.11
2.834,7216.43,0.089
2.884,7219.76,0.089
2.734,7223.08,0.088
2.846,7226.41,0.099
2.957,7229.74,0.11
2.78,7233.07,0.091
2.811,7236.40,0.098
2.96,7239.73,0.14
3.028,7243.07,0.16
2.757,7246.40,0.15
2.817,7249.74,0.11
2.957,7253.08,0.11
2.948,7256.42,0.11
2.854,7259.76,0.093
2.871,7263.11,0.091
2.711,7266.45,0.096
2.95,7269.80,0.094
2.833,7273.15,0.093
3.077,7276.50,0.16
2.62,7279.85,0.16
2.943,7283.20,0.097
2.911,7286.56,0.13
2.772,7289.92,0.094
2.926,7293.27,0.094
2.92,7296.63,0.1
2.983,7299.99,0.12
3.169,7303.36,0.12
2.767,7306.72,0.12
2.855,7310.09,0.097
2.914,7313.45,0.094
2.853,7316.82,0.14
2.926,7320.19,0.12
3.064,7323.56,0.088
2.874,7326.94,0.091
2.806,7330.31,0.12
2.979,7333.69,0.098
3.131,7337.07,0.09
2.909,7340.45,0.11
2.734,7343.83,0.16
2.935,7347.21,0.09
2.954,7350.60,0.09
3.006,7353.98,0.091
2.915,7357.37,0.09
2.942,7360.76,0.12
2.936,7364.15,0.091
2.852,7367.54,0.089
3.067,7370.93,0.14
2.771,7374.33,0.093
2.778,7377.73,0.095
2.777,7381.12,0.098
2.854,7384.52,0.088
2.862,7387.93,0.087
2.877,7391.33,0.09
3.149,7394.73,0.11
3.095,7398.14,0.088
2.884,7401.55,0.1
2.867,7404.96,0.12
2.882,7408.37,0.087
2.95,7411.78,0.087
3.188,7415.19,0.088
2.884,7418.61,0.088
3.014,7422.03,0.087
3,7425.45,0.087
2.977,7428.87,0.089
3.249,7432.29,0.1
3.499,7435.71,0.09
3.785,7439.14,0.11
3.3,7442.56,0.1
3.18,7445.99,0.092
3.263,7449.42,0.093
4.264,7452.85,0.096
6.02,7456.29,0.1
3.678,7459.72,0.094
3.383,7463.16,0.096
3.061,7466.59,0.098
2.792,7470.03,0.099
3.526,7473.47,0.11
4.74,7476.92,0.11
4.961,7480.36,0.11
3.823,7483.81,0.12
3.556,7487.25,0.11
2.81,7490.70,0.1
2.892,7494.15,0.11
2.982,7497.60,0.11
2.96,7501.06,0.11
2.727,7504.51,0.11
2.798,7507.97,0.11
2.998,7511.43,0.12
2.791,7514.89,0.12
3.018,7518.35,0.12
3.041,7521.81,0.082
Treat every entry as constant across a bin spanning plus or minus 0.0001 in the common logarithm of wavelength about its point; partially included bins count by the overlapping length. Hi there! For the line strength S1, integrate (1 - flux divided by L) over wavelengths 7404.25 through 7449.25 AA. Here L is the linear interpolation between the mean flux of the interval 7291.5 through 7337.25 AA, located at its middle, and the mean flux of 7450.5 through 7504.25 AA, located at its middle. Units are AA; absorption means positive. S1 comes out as 3.83 AA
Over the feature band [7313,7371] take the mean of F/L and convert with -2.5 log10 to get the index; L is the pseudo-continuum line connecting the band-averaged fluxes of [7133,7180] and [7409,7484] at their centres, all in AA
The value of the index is 0.13 mag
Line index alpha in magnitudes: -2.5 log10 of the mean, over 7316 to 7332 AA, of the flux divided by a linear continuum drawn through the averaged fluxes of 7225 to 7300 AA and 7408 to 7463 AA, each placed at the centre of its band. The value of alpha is 0.06 mag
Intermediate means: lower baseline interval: 2.88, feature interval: 2.91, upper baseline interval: 3.46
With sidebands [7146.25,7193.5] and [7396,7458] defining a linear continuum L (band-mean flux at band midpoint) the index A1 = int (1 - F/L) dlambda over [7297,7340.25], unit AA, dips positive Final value 2.7 AA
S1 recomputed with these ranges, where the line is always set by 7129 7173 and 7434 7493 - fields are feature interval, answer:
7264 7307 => 4.5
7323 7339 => 1.9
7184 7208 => 1.1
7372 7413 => 7.4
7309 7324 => 1.8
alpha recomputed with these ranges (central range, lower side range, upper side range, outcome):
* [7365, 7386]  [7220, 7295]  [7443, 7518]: 0.120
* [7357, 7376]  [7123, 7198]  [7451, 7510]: 0.140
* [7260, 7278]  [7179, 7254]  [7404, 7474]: 0.036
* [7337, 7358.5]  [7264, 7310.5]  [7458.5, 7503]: 0.052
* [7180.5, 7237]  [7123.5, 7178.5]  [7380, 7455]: 0.018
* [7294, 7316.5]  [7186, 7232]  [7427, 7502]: 0.071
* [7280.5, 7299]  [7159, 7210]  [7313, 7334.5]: 0.005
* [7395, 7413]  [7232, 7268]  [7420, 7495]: 0.153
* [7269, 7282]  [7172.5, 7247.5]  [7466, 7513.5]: 0.034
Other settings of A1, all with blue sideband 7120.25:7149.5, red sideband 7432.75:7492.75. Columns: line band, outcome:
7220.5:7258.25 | 2.63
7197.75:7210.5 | 0.69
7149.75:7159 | -0.22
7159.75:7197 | 0.91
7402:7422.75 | 3.63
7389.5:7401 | 1.67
